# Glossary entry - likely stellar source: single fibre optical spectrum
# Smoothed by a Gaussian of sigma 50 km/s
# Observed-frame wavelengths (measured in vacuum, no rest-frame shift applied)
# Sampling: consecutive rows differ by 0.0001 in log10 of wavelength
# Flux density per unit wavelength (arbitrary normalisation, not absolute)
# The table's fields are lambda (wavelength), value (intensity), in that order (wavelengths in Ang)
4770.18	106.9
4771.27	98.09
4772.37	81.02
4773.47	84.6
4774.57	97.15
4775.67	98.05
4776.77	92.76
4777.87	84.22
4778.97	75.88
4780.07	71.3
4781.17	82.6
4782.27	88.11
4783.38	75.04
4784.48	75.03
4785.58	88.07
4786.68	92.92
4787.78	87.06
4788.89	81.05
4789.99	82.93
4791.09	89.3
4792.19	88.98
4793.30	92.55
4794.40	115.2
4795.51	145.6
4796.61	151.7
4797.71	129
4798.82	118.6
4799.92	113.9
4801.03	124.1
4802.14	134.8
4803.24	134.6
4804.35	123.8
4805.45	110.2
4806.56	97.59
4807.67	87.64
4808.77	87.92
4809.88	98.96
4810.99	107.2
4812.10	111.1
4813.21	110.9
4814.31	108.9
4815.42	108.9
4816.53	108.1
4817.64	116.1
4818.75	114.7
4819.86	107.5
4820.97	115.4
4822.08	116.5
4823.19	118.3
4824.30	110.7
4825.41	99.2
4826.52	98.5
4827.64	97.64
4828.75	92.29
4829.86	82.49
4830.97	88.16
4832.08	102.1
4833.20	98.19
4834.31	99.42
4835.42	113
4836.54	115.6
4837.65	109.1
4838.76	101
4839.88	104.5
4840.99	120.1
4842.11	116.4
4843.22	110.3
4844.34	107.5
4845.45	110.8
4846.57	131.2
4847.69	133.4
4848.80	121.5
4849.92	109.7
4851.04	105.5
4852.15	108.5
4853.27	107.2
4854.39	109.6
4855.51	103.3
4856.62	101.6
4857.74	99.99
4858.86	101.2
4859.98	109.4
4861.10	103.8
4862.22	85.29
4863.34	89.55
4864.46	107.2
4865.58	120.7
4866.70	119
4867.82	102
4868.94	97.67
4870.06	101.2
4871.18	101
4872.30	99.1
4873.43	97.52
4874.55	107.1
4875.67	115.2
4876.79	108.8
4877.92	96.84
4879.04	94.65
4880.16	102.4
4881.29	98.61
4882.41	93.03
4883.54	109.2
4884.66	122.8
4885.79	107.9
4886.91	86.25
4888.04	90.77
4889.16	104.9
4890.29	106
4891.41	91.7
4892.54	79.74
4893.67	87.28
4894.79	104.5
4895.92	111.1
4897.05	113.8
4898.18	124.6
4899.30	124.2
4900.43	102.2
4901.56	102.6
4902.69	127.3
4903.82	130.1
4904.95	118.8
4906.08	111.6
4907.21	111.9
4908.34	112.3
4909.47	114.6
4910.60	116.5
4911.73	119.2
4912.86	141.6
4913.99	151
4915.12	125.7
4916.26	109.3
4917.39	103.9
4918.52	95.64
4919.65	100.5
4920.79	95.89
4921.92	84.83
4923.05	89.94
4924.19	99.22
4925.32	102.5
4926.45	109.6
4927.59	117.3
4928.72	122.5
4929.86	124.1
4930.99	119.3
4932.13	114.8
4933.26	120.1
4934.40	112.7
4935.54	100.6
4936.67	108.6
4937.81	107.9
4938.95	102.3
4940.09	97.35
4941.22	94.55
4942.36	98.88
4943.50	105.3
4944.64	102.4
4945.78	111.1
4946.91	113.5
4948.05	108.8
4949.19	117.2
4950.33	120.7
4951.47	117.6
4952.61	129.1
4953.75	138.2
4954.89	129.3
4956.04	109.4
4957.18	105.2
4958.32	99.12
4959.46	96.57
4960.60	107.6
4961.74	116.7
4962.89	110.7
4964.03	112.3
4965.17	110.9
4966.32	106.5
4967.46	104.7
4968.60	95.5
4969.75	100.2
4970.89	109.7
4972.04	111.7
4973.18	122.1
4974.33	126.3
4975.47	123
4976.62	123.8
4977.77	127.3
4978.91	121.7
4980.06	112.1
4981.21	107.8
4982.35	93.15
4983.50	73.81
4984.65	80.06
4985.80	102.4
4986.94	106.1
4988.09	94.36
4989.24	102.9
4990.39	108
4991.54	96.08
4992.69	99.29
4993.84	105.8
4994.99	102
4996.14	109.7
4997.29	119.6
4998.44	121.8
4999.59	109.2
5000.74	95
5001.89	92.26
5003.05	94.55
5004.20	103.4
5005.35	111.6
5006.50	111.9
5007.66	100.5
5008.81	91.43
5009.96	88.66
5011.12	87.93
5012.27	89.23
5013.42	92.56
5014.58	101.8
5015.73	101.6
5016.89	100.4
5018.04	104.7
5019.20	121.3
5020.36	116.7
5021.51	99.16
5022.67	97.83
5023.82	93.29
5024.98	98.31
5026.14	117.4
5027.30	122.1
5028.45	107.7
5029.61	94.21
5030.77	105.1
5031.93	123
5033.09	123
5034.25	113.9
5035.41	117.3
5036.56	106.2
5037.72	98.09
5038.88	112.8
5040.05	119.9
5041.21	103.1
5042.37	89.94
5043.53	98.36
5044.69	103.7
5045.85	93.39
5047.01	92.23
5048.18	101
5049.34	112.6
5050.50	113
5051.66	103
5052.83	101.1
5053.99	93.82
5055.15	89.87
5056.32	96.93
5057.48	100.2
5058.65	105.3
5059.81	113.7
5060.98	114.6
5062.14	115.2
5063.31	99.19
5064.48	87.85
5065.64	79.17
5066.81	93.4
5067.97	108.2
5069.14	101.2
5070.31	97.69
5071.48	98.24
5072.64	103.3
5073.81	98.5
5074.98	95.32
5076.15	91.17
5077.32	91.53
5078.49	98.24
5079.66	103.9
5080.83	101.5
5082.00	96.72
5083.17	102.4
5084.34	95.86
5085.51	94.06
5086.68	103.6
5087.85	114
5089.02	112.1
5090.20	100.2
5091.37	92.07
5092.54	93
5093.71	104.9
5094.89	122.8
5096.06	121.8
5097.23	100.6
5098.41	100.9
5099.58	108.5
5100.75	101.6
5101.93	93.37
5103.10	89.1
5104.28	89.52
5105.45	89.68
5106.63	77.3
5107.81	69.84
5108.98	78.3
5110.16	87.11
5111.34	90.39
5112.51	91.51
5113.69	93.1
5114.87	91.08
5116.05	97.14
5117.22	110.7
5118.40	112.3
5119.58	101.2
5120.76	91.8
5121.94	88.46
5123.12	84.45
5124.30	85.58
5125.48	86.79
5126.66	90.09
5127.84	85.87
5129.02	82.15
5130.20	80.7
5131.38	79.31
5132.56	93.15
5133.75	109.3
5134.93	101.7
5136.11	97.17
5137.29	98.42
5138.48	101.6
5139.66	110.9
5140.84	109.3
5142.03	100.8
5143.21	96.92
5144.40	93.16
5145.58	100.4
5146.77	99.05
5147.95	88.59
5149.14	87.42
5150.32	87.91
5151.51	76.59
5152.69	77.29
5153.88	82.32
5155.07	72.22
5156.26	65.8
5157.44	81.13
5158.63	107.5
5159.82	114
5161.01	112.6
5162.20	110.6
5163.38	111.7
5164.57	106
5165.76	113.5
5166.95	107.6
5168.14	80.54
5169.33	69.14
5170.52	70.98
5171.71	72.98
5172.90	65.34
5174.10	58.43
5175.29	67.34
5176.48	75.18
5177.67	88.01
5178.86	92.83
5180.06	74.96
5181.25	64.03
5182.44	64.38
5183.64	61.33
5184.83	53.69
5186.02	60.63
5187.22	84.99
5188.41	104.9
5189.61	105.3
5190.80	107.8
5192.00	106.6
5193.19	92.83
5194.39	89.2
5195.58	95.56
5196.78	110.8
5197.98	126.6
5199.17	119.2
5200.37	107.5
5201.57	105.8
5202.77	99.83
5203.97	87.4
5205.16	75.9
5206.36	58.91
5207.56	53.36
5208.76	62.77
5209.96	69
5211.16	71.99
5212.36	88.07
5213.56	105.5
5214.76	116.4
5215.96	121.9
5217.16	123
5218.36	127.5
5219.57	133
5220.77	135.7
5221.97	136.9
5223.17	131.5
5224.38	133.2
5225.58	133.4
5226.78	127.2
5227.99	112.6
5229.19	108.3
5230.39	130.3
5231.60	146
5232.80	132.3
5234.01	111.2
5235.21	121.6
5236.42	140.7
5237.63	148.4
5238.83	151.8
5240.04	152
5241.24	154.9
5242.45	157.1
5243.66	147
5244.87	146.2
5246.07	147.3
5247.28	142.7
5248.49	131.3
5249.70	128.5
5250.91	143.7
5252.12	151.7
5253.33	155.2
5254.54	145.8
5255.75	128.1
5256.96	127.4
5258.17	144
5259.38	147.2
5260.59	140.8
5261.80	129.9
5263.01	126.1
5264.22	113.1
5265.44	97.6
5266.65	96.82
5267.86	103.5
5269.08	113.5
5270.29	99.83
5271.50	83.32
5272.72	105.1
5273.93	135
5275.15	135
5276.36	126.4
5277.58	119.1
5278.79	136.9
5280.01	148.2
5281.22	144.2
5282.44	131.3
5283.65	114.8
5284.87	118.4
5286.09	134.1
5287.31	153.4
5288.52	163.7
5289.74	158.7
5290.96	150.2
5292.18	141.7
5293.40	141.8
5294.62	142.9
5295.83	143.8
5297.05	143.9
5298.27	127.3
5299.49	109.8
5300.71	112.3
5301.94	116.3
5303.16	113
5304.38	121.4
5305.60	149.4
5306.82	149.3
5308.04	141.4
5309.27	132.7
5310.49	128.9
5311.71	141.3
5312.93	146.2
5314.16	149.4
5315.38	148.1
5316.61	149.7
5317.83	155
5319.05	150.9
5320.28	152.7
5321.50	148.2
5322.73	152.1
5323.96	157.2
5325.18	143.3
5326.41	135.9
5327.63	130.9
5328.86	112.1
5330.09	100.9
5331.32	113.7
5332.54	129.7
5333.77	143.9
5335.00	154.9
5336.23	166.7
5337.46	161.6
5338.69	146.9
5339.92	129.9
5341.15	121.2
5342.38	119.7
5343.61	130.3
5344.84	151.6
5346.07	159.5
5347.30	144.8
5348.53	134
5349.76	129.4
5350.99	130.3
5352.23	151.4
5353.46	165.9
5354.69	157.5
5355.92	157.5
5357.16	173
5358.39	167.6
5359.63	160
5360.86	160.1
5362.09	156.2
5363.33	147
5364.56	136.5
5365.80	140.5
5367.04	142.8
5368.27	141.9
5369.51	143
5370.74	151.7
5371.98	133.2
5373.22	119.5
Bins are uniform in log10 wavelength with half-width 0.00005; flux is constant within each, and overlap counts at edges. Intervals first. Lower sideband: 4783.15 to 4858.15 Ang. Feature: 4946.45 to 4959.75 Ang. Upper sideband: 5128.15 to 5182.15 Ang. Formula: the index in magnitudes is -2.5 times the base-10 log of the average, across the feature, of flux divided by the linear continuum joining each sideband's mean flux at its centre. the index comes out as -0.16 mag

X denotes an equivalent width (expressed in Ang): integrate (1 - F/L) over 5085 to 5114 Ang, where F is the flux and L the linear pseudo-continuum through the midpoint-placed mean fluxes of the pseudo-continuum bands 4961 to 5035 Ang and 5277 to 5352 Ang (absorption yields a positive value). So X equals 4.82 Ang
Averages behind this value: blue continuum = 106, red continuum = 138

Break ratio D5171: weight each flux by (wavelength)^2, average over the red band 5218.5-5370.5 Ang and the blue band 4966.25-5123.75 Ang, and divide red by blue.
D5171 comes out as 1.5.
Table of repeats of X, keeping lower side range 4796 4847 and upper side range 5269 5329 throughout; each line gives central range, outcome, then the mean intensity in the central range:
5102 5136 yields 9.6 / 90.4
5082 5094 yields 2.3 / 101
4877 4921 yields 2.1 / 109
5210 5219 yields 1.8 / 105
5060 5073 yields 2.4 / 100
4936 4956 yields 0.8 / 112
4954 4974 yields 1.4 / 109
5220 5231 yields 0.3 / 128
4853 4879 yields 2.1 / 103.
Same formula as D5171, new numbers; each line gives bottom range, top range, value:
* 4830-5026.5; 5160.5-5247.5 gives 1.10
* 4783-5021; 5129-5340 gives 1.24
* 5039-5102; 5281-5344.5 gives 1.49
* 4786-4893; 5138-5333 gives 1.28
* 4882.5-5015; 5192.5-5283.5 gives 1.26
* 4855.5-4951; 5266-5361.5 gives 1.51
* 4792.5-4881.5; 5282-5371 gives 1.58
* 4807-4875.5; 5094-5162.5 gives 0.99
